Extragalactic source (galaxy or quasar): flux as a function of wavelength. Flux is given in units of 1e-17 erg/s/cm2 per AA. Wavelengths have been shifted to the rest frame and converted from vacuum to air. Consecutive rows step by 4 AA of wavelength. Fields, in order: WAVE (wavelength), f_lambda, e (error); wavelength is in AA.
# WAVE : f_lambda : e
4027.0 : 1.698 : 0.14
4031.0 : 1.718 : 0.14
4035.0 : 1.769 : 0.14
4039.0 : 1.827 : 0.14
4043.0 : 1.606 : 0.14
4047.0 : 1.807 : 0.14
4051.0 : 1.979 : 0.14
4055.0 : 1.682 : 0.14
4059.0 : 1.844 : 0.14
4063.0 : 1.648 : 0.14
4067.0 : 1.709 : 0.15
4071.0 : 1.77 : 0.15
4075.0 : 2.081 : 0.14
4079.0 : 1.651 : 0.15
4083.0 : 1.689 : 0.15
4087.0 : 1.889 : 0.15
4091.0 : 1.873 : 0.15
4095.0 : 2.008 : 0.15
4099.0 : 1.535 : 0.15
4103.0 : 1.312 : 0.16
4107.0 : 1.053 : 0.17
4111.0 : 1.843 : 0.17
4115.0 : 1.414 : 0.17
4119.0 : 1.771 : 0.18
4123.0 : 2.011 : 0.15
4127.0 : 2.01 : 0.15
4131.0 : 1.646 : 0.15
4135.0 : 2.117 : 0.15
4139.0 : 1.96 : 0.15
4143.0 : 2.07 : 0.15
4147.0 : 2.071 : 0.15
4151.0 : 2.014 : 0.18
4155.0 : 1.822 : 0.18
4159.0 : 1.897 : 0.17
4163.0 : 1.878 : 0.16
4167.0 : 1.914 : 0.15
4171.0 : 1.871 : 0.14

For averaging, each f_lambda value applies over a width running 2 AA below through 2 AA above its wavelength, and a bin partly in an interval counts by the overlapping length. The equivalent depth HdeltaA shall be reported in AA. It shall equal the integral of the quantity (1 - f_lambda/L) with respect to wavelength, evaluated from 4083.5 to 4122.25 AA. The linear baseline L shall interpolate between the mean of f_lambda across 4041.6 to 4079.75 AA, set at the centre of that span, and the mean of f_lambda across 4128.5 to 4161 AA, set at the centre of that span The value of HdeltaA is 4.5 AA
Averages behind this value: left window 1.78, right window 1.95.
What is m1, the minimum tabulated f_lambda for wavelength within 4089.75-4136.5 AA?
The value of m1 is 1.053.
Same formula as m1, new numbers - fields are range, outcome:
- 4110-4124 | 1.414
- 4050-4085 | 1.648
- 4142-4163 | 1.822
